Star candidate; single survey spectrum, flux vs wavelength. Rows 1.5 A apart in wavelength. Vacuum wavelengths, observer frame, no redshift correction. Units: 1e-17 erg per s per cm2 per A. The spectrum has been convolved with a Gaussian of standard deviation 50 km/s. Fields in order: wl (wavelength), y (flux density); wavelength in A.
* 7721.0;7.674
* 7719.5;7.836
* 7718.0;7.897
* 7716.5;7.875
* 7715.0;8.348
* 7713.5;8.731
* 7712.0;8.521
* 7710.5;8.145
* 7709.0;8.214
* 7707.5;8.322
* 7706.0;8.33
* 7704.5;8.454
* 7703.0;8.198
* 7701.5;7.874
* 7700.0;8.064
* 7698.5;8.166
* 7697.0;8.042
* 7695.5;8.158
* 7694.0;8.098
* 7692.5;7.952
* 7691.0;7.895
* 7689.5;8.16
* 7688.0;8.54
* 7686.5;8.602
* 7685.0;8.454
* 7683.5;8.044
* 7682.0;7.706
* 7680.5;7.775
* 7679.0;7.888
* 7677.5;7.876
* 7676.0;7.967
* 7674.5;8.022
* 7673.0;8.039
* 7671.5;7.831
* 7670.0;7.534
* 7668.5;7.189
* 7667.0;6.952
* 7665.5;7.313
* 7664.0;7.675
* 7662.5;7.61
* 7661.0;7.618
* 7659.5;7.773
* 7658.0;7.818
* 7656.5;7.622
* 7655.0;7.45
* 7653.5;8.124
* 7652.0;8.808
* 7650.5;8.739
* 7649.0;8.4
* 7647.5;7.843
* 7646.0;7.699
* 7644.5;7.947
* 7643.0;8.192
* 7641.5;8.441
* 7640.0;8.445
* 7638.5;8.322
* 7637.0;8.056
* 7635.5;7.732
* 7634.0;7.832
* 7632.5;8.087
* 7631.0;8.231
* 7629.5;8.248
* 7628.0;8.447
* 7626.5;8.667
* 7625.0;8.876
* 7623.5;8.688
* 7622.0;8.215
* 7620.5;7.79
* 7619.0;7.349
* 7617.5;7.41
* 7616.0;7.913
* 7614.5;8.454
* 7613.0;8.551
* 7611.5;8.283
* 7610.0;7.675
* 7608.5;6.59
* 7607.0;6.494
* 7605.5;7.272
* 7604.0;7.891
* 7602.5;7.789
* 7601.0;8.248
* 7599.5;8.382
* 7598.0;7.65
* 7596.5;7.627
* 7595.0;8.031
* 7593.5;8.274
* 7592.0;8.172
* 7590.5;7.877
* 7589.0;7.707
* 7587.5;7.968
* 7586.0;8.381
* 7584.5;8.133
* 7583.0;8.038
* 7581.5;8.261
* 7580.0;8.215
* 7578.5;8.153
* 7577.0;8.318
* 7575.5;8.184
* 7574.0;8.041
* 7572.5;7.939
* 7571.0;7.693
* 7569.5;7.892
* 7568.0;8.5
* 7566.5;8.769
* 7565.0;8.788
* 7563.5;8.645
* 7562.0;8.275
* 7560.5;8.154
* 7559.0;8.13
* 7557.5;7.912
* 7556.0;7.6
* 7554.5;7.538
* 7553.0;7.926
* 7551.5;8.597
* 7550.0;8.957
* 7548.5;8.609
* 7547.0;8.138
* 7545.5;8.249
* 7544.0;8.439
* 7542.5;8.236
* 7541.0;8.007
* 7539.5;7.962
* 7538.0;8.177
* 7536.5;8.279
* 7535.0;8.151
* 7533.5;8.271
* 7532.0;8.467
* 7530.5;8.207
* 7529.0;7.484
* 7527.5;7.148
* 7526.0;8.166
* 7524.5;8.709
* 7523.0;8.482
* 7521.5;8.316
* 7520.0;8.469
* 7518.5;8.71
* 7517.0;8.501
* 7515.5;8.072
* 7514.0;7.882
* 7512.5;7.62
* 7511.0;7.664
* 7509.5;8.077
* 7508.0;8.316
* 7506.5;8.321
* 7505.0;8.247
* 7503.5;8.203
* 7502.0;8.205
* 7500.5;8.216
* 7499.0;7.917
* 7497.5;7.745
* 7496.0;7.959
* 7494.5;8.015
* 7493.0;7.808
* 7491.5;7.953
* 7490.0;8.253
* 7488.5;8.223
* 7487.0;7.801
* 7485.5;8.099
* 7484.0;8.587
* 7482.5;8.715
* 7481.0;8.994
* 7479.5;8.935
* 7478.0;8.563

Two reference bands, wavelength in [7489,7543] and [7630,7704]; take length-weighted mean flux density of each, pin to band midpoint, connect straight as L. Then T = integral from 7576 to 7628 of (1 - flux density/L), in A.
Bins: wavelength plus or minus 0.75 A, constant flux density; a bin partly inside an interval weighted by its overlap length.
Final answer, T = 0.32 A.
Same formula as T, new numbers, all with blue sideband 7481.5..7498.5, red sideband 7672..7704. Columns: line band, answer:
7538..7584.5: -0.6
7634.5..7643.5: -0.1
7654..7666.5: 0.7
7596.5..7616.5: 0.8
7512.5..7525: -0.4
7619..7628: -0.3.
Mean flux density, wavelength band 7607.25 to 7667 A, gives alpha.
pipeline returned 8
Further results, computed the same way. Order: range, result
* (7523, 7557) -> 8.16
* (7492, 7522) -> 8.11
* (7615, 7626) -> 8.06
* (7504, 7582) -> 8.19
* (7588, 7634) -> 7.96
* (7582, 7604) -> 8.02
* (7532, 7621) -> 8.05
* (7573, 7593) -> 8.11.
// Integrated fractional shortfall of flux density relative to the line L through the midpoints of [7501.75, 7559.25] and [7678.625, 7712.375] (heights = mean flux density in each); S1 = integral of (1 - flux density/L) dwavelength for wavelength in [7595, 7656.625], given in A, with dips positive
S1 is 1.1 A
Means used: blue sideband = 8.17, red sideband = 8.16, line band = 8.02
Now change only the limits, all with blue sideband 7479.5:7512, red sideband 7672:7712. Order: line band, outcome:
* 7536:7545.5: -0.03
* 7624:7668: 0.54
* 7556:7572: -0.17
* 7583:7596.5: 0.17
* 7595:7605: 0.27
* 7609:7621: 0.35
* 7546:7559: 0.00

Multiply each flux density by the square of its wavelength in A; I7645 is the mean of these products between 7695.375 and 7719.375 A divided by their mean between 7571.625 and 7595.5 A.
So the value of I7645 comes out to 1.05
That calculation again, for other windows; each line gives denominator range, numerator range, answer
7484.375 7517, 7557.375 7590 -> 1.04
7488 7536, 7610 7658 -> 1.04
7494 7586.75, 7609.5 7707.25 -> 1.01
